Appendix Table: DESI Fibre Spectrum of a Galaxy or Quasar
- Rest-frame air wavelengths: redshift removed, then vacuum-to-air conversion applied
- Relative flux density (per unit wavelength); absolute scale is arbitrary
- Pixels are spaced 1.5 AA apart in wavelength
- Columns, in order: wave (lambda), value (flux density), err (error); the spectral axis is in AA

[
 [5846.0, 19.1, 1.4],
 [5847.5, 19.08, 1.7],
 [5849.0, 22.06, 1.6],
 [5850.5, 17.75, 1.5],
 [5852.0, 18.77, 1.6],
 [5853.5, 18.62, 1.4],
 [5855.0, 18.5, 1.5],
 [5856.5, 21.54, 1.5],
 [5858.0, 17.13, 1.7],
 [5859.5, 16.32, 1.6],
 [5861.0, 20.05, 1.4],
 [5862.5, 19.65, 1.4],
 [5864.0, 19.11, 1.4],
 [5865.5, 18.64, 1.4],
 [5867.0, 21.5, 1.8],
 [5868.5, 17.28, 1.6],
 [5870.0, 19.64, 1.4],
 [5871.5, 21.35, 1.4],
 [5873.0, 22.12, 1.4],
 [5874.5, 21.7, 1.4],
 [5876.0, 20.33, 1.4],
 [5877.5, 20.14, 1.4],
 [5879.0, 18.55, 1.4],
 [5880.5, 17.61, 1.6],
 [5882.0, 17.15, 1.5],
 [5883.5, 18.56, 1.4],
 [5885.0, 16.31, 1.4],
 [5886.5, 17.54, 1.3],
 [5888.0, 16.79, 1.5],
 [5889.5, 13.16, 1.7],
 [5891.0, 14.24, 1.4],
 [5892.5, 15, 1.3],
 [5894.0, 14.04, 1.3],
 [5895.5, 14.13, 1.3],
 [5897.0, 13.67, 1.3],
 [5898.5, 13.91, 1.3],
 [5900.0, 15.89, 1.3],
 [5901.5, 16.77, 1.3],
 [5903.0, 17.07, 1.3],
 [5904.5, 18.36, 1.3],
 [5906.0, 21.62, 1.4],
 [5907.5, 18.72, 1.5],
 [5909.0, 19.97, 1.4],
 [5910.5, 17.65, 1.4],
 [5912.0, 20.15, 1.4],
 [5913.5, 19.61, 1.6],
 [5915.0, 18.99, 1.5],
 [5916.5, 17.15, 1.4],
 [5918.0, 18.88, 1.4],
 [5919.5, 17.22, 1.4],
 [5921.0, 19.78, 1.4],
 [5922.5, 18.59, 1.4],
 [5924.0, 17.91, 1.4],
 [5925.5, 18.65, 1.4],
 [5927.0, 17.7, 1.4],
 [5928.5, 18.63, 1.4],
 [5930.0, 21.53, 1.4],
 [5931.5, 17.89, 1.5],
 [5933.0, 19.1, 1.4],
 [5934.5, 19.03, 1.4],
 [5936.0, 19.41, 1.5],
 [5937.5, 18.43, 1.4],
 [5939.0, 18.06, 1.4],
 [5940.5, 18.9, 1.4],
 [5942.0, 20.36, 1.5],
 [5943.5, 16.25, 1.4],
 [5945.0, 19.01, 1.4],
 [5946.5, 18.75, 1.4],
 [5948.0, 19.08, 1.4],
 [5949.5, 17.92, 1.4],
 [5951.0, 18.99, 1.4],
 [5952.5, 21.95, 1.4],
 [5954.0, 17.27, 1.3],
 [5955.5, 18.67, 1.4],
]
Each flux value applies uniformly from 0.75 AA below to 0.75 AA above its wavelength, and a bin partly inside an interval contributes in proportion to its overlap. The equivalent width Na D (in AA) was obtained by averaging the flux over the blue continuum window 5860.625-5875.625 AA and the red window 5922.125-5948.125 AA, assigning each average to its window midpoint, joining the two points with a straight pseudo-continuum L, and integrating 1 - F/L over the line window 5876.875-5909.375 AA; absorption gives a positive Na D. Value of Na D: 4.75 AA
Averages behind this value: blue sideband 20.1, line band 16.7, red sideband 18.7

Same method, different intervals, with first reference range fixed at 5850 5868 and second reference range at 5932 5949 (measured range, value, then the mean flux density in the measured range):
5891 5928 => 2.59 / 17.5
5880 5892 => 1.60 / 16.4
